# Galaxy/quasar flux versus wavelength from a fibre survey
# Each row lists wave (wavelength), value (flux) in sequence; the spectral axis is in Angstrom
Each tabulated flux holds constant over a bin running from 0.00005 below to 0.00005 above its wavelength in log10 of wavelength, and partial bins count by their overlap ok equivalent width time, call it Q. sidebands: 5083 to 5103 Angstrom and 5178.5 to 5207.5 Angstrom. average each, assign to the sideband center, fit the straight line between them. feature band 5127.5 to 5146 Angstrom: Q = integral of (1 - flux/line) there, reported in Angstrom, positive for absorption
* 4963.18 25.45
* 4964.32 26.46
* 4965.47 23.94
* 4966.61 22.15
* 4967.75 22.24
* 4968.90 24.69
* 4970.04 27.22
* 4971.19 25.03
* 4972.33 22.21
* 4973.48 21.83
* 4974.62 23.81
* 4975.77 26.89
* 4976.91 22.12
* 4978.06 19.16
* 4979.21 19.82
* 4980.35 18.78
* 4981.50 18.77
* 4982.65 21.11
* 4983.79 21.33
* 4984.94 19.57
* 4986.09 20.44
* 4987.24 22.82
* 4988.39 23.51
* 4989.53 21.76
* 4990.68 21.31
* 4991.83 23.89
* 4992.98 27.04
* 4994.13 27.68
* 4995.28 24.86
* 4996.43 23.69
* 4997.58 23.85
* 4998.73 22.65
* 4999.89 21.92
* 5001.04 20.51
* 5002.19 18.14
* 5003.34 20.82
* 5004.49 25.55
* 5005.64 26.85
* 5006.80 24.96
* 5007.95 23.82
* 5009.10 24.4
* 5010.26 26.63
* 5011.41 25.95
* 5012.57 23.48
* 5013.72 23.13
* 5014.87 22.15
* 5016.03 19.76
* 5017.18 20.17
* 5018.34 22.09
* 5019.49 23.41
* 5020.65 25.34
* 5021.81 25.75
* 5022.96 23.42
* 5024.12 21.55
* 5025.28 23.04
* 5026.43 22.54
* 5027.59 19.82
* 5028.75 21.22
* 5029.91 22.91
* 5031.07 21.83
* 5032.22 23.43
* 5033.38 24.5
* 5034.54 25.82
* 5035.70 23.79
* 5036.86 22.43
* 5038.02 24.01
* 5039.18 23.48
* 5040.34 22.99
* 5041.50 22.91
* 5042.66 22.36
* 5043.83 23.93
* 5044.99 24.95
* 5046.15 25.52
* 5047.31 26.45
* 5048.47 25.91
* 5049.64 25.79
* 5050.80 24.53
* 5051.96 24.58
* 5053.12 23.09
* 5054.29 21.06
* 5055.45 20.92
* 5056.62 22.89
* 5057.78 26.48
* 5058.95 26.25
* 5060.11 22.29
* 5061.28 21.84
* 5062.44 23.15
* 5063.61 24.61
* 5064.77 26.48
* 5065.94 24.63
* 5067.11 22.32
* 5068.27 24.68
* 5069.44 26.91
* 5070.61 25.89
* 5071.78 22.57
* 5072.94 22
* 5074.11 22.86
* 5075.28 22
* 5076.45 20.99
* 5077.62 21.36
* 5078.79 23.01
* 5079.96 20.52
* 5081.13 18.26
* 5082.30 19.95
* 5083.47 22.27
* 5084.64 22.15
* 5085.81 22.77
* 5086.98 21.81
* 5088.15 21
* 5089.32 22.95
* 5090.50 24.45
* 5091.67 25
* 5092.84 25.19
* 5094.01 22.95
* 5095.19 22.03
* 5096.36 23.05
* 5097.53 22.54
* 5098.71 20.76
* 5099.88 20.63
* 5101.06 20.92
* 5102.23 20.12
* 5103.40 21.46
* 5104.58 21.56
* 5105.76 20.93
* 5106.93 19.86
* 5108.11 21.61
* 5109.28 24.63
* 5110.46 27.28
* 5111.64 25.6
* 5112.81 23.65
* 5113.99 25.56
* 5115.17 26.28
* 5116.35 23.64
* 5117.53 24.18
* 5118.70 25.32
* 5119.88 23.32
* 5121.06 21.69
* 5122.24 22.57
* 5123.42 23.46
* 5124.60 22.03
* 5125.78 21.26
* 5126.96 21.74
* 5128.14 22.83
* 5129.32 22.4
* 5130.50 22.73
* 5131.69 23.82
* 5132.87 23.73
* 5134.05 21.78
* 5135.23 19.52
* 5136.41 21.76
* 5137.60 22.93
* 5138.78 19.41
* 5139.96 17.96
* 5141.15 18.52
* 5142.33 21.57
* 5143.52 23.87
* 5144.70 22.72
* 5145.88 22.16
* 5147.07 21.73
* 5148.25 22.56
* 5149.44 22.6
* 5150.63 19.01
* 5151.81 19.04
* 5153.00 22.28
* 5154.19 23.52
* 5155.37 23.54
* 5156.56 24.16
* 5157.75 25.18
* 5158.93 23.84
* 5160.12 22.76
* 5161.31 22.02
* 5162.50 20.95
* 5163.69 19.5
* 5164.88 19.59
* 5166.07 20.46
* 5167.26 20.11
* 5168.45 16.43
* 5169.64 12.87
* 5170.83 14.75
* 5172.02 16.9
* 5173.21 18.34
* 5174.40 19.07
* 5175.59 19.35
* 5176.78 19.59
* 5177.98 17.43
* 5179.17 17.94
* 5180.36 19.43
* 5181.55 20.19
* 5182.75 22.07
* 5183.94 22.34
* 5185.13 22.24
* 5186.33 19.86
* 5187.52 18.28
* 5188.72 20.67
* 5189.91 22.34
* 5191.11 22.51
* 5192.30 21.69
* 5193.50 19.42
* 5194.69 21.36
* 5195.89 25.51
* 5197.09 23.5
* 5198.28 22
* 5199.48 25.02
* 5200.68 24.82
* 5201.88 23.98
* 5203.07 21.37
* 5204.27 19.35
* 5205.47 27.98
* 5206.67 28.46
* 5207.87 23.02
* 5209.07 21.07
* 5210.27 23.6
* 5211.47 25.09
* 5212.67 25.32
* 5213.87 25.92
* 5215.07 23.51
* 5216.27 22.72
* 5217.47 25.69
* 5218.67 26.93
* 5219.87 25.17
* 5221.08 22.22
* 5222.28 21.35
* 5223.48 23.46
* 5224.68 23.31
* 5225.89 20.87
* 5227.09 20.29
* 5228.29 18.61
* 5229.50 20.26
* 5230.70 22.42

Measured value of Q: 0.5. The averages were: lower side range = 22.4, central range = 21.7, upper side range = 22.2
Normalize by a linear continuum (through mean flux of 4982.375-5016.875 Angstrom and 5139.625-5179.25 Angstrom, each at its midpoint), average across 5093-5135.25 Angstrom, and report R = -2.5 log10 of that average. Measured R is -0.08 mag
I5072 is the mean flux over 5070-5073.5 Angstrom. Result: 23.5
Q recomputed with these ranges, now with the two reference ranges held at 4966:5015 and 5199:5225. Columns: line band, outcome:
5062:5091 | 0.8 Angstrom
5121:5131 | 0.6 Angstrom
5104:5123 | 0.0 Angstrom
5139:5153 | 1.6 Angstrom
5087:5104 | 0.8 Angstrom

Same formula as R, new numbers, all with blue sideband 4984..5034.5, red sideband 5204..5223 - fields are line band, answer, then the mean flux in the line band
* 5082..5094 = 0.03 mag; 22.8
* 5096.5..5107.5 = 0.12 mag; 21.1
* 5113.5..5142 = 0.06 mag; 22.4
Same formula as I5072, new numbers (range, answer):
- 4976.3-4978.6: 20.8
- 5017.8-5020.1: 22.8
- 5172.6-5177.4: 19.1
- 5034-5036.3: 24.8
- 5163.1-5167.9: 19.9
